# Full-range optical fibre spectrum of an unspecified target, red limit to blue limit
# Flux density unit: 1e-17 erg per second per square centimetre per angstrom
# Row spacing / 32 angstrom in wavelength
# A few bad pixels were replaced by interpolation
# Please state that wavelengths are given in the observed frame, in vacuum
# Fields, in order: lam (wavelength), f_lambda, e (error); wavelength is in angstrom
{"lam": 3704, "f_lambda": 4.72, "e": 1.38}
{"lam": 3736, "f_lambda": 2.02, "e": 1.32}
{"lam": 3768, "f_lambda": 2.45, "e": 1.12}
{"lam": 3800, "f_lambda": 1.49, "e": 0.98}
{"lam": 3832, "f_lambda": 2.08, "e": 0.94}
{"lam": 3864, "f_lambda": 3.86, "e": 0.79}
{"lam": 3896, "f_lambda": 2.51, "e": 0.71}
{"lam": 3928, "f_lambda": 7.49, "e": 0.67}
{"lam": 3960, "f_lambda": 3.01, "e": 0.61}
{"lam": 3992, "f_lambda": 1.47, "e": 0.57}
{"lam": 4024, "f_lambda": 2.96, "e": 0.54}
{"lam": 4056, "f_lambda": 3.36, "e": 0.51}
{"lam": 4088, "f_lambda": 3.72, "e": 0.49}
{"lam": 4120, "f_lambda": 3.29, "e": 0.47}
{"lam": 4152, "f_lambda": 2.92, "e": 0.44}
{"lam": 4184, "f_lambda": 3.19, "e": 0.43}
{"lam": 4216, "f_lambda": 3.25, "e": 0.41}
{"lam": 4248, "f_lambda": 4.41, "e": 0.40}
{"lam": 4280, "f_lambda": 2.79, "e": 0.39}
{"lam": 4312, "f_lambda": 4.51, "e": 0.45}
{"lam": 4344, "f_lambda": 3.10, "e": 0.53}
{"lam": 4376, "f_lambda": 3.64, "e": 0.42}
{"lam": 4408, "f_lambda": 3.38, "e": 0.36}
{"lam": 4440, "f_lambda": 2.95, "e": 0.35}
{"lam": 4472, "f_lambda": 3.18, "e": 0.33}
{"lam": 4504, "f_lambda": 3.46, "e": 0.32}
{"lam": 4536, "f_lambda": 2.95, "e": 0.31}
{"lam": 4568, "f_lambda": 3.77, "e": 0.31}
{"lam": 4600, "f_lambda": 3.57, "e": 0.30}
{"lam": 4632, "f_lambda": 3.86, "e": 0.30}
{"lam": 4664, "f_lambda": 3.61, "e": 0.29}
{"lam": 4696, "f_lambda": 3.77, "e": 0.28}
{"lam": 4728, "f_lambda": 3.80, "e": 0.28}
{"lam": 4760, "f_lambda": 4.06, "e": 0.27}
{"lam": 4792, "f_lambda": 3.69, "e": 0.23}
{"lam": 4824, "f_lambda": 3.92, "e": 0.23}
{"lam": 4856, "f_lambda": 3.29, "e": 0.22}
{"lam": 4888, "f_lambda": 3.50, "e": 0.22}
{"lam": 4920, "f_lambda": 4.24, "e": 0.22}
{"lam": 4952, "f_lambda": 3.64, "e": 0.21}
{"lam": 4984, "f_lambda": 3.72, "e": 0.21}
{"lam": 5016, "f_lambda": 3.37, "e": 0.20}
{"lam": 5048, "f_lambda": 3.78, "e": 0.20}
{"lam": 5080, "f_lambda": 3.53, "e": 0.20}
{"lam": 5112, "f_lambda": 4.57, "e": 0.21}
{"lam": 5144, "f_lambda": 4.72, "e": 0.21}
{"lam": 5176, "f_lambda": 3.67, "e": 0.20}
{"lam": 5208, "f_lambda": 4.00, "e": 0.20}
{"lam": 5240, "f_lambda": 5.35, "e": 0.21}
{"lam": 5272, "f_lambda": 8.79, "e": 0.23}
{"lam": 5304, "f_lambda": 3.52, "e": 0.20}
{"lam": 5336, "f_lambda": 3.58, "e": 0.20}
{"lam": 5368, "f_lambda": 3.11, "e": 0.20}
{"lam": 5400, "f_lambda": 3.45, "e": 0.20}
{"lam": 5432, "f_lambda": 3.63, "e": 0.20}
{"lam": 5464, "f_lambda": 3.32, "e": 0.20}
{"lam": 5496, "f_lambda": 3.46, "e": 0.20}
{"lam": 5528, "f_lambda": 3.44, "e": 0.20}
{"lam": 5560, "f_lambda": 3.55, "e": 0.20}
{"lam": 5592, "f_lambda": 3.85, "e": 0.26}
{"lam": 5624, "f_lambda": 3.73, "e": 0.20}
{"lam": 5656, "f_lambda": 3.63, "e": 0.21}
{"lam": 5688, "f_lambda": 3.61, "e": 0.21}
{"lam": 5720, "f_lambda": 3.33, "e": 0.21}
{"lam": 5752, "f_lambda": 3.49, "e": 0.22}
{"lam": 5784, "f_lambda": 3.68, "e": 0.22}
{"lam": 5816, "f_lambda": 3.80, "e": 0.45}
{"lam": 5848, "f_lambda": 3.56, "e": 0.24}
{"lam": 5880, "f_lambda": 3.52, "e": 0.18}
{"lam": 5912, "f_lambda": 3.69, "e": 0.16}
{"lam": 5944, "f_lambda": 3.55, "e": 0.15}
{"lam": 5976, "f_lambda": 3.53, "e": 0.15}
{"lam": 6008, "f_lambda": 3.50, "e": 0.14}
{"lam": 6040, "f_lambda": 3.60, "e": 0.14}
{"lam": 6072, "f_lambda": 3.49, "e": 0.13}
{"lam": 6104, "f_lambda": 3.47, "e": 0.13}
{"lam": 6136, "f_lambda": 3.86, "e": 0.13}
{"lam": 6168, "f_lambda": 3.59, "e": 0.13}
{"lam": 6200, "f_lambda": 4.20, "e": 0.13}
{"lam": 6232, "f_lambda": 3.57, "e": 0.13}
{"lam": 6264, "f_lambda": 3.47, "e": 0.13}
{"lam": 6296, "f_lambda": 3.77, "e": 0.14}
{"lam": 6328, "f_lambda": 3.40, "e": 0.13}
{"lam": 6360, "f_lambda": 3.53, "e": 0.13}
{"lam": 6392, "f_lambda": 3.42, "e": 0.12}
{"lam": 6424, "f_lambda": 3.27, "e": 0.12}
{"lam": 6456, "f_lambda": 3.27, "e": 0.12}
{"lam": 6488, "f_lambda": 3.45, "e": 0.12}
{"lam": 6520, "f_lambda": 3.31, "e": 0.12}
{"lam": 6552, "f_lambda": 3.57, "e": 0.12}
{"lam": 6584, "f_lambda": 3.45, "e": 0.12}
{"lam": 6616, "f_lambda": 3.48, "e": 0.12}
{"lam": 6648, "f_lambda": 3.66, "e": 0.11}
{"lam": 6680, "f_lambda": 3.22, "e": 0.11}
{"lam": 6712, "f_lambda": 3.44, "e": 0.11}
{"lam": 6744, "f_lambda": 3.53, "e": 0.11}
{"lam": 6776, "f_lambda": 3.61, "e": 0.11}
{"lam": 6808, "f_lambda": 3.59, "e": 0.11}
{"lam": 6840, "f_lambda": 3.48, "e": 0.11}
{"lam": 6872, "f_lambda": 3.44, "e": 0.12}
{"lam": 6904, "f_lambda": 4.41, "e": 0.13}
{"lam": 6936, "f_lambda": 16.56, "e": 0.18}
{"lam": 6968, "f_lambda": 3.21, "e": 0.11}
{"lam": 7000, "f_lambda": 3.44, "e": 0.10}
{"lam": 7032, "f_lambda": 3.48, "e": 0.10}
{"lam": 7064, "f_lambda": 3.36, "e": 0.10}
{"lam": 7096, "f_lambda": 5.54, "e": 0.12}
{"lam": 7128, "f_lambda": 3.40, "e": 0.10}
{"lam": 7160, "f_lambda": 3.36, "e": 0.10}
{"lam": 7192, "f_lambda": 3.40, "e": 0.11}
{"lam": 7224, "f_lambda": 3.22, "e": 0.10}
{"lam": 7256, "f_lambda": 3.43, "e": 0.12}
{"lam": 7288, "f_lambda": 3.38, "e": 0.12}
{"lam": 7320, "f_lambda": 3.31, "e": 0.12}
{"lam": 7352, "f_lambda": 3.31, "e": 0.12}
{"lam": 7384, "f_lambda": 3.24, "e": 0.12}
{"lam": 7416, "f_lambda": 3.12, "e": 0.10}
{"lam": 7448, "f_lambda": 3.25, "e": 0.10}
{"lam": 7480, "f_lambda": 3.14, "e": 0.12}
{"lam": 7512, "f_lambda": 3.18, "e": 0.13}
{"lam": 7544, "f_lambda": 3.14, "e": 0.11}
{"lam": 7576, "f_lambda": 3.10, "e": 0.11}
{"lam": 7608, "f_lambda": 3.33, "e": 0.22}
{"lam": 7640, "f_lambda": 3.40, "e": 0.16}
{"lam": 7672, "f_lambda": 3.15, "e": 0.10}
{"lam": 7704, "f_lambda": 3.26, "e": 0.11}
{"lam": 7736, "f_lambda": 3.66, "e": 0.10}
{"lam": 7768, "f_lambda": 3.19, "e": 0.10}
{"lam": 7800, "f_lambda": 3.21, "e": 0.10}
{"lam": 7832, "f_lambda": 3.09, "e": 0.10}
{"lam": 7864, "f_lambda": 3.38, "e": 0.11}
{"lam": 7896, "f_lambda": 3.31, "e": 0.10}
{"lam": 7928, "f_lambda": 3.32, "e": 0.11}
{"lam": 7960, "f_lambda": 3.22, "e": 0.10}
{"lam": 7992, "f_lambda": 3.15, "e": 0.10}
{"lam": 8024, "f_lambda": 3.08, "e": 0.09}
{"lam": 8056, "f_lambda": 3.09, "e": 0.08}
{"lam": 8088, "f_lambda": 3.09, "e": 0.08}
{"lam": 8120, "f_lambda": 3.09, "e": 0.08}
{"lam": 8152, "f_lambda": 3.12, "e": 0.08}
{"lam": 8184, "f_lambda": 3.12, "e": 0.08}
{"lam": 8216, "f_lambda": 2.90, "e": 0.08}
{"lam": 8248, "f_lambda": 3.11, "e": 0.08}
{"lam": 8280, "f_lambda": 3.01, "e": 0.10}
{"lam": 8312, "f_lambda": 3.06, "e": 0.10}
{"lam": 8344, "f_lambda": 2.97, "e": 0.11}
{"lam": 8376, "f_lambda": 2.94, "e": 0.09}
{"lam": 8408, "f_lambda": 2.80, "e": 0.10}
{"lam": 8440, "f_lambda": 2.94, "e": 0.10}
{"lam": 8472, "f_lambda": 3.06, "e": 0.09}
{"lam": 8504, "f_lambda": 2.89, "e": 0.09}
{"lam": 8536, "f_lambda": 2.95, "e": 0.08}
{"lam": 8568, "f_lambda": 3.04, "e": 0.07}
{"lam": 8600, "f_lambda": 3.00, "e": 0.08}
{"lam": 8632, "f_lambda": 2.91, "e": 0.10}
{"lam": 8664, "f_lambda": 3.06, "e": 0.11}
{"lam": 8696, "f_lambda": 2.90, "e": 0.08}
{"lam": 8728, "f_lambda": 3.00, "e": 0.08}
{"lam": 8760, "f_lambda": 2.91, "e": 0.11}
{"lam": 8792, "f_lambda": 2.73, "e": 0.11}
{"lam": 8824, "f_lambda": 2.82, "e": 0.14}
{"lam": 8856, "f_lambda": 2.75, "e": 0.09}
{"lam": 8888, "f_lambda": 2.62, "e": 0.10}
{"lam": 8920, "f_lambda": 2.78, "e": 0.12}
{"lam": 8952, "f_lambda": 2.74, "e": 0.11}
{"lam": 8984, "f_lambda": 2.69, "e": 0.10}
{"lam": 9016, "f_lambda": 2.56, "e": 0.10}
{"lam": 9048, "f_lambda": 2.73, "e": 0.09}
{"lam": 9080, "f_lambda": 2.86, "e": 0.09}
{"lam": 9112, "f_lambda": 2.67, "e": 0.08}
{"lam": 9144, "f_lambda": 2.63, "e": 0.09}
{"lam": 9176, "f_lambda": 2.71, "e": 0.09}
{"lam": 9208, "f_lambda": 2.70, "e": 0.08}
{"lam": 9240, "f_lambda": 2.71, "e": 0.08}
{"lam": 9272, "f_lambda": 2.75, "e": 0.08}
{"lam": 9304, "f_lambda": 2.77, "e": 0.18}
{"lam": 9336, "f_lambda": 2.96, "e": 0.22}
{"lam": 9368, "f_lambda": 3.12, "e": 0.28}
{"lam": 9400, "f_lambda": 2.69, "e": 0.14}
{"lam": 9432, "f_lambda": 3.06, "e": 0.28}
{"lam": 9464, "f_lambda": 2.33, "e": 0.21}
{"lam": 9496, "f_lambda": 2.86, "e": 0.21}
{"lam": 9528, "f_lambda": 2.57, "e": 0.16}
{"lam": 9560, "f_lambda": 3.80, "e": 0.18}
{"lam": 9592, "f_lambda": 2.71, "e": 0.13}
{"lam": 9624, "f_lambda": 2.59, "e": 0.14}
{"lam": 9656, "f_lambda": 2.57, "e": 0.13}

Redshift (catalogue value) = 0.05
